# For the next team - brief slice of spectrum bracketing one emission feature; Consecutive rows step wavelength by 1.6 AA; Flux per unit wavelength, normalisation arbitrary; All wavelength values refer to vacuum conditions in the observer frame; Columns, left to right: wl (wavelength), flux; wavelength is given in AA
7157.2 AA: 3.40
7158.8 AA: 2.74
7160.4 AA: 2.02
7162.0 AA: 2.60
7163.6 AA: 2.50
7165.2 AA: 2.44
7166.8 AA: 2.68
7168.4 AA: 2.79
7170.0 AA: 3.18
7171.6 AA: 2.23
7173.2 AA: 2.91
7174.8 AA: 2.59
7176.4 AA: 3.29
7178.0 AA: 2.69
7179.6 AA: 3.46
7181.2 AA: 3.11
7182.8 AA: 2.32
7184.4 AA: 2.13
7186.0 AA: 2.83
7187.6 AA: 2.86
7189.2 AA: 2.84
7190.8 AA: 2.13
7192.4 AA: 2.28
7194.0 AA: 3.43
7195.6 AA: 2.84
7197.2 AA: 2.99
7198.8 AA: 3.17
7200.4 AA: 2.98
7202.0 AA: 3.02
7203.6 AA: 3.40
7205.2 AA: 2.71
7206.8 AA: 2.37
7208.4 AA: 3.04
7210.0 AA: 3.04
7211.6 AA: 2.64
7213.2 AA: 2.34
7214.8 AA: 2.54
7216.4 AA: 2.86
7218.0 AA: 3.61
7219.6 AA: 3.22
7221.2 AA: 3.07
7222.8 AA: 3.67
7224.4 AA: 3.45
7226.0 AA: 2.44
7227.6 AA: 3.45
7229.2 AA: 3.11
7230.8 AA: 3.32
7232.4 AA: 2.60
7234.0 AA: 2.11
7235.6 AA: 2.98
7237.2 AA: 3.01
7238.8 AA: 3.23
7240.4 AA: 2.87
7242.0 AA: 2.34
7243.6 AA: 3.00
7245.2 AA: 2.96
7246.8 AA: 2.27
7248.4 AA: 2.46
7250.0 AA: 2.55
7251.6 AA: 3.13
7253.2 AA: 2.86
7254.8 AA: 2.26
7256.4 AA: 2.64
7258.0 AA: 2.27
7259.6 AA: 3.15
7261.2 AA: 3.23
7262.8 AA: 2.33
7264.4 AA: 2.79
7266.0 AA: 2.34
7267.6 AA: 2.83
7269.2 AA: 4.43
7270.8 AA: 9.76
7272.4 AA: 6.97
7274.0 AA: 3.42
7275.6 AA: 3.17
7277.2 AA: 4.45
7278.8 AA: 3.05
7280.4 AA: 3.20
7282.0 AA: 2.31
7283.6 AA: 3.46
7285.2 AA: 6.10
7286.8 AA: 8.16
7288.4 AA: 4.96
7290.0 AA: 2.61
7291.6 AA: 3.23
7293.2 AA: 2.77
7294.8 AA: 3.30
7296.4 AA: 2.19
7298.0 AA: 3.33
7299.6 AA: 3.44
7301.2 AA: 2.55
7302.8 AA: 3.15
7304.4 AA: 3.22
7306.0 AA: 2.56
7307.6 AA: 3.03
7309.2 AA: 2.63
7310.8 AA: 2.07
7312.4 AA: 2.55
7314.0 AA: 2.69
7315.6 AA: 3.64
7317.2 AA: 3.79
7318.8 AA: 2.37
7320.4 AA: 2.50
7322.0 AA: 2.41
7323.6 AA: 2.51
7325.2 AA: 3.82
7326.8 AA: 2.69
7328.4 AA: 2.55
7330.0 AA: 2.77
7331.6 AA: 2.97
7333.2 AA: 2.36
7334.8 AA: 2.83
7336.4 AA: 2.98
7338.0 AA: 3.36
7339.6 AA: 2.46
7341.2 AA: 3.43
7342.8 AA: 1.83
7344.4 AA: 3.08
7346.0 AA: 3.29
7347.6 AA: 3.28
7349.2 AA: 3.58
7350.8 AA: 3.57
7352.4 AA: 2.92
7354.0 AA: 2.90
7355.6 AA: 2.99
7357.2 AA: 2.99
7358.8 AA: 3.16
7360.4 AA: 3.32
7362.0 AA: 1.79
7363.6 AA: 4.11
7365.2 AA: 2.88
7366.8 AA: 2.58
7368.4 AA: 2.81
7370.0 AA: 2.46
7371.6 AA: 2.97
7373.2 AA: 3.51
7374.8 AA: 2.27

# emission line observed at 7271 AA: [S II] 6716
